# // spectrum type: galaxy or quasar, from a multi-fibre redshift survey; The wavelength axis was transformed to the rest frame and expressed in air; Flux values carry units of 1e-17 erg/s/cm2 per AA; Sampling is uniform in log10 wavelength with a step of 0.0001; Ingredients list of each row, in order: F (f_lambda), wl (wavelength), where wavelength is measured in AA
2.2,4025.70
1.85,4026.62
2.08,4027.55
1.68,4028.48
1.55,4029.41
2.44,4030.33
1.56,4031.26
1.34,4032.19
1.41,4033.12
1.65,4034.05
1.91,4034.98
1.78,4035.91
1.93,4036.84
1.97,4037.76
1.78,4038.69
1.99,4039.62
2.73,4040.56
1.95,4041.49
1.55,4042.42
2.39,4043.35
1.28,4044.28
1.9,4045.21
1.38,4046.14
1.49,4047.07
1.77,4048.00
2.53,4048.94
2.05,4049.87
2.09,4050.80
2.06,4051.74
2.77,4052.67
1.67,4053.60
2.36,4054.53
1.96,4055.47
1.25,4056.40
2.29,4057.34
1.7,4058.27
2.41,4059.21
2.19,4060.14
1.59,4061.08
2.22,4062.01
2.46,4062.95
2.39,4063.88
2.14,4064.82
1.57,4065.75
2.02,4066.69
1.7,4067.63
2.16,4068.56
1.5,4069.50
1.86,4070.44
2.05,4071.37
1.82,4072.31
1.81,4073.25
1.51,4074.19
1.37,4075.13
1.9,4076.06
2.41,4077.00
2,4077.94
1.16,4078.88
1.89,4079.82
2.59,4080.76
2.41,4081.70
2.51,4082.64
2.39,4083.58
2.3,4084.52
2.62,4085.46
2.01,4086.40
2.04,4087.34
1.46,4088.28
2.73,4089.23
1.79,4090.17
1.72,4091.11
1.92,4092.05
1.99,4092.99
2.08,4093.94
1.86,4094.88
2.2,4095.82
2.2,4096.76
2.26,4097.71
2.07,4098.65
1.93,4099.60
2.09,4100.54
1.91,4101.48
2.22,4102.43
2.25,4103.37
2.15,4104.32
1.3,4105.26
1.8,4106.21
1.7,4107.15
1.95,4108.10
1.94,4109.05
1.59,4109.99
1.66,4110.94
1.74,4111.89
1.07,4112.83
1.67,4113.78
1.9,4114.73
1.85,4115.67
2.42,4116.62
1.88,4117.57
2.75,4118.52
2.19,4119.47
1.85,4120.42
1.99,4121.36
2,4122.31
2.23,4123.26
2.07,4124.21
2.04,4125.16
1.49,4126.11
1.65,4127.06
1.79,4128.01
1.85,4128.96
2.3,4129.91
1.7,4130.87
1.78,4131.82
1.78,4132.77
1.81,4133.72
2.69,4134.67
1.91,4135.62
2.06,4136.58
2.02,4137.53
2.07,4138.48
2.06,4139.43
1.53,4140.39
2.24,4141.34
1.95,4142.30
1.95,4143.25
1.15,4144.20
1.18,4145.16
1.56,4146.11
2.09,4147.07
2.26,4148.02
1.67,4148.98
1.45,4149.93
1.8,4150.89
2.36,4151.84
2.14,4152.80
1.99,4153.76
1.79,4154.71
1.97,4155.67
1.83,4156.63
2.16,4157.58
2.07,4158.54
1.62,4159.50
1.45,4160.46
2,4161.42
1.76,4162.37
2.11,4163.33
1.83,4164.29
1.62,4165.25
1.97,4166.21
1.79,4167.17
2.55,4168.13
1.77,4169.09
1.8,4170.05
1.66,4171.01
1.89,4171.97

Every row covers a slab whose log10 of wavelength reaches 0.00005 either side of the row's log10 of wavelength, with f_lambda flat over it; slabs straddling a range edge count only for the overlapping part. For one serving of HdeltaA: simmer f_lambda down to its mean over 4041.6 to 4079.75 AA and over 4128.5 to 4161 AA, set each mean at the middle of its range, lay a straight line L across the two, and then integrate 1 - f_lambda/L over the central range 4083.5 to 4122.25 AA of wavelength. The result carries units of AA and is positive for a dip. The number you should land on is -1.6 AA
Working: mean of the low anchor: 1.92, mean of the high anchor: 1.89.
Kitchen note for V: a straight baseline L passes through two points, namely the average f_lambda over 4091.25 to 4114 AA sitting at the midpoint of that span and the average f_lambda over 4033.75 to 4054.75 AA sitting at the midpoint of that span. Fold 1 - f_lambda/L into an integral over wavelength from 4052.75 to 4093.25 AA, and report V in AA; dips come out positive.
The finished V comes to -1.6 AA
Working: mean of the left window 1.95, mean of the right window 1.9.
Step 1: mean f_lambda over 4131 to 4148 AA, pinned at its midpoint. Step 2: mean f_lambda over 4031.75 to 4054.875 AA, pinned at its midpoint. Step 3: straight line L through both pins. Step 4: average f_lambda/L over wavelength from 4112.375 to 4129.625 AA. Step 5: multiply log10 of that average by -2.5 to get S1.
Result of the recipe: -0.03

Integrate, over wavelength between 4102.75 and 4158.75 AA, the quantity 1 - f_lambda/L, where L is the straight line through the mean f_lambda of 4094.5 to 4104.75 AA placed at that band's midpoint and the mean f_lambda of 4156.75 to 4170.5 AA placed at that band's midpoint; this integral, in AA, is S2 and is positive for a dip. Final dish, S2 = 2.8 AA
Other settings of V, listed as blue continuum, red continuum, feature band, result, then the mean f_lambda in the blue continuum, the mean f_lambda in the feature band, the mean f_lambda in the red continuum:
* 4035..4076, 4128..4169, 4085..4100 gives -1.0 AA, 1.94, 2.05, 1.9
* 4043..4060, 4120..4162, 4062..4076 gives 0.4 AA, 1.97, 1.9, 1.89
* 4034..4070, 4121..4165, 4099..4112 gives 0.3 AA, 1.97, 1.88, 1.89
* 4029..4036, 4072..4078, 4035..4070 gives -4.3 AA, 1.7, 1.97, 1.82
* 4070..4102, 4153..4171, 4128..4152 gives 0.6 AA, 2.03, 1.88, 1.89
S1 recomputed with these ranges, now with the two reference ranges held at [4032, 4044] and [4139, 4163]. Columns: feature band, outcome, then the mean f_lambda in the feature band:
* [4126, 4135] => -0.02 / 1.89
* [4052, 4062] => -0.09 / 2.03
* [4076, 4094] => -0.13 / 2.1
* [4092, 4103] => -0.12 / 2.07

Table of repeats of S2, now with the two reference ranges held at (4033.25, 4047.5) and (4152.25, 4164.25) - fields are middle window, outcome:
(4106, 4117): 0.65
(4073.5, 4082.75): -0.45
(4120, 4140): -0.72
